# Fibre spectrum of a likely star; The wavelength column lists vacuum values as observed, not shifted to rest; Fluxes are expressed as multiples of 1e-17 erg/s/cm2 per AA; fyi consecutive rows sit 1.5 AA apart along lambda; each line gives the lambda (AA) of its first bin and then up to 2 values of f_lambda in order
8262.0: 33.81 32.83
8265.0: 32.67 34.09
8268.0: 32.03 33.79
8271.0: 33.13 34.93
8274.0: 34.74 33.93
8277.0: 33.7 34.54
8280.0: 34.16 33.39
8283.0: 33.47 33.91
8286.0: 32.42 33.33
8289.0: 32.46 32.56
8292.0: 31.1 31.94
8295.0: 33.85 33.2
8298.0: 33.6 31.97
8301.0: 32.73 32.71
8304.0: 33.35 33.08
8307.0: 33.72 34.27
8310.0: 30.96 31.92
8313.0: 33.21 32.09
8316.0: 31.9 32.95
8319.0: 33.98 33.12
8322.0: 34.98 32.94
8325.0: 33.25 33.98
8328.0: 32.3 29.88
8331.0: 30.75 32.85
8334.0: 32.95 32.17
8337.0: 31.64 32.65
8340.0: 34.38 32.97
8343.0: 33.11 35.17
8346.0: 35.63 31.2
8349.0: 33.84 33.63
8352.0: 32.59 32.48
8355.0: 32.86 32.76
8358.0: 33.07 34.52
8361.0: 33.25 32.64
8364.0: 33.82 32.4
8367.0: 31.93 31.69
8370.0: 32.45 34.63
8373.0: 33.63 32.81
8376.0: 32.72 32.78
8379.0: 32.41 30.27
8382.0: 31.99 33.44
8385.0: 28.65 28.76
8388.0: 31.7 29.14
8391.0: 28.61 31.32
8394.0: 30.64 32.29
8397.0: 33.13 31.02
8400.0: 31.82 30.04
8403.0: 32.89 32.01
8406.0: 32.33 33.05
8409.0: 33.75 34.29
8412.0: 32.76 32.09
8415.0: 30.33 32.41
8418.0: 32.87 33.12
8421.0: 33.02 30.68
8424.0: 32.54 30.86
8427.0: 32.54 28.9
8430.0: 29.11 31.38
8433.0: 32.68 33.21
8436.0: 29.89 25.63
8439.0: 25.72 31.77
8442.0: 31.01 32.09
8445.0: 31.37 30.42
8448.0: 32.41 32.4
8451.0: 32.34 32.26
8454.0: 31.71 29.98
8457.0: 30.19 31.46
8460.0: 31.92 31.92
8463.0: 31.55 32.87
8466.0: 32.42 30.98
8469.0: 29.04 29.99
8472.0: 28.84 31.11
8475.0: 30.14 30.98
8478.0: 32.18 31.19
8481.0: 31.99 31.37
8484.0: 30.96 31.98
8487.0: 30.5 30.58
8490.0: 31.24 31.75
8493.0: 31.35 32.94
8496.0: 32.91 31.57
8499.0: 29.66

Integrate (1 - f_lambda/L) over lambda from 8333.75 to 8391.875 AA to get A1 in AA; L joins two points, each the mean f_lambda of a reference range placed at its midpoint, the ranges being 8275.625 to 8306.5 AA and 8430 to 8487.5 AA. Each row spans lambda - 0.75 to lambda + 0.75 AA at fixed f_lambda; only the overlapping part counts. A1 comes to -0.5 AA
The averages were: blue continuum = 33.1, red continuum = 31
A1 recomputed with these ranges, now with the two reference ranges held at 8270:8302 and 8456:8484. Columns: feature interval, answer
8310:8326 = -0.02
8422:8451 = 0.64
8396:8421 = -0.44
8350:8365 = -0.32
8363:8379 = -0.29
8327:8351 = -0.12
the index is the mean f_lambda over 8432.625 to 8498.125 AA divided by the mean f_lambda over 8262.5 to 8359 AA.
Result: 0.94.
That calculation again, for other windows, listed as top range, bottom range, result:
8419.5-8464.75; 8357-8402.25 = 0.98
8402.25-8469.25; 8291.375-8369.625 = 0.96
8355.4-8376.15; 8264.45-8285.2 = 0.98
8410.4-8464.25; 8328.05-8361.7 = 0.95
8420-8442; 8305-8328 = 0.93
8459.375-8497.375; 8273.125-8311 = 0.94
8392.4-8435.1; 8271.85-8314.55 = 0.96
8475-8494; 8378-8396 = 1.02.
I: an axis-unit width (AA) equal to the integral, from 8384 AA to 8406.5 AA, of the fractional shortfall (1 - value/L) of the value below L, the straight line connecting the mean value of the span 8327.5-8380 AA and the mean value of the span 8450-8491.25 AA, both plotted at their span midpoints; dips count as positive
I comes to 0.9 AA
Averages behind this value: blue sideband 32.9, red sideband 31.2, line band 31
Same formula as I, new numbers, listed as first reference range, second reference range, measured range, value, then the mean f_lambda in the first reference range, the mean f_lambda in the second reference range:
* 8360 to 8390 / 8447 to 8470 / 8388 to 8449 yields 0.8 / 32.1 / 31.5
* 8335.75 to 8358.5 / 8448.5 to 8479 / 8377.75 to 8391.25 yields 0.8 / 33.2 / 31.2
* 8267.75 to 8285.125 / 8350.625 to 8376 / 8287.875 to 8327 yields 0.7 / 33.9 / 33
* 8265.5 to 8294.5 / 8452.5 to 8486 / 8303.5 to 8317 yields 0.1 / 33.3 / 31.1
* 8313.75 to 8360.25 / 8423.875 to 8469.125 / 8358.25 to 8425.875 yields -0.2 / 33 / 31.1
